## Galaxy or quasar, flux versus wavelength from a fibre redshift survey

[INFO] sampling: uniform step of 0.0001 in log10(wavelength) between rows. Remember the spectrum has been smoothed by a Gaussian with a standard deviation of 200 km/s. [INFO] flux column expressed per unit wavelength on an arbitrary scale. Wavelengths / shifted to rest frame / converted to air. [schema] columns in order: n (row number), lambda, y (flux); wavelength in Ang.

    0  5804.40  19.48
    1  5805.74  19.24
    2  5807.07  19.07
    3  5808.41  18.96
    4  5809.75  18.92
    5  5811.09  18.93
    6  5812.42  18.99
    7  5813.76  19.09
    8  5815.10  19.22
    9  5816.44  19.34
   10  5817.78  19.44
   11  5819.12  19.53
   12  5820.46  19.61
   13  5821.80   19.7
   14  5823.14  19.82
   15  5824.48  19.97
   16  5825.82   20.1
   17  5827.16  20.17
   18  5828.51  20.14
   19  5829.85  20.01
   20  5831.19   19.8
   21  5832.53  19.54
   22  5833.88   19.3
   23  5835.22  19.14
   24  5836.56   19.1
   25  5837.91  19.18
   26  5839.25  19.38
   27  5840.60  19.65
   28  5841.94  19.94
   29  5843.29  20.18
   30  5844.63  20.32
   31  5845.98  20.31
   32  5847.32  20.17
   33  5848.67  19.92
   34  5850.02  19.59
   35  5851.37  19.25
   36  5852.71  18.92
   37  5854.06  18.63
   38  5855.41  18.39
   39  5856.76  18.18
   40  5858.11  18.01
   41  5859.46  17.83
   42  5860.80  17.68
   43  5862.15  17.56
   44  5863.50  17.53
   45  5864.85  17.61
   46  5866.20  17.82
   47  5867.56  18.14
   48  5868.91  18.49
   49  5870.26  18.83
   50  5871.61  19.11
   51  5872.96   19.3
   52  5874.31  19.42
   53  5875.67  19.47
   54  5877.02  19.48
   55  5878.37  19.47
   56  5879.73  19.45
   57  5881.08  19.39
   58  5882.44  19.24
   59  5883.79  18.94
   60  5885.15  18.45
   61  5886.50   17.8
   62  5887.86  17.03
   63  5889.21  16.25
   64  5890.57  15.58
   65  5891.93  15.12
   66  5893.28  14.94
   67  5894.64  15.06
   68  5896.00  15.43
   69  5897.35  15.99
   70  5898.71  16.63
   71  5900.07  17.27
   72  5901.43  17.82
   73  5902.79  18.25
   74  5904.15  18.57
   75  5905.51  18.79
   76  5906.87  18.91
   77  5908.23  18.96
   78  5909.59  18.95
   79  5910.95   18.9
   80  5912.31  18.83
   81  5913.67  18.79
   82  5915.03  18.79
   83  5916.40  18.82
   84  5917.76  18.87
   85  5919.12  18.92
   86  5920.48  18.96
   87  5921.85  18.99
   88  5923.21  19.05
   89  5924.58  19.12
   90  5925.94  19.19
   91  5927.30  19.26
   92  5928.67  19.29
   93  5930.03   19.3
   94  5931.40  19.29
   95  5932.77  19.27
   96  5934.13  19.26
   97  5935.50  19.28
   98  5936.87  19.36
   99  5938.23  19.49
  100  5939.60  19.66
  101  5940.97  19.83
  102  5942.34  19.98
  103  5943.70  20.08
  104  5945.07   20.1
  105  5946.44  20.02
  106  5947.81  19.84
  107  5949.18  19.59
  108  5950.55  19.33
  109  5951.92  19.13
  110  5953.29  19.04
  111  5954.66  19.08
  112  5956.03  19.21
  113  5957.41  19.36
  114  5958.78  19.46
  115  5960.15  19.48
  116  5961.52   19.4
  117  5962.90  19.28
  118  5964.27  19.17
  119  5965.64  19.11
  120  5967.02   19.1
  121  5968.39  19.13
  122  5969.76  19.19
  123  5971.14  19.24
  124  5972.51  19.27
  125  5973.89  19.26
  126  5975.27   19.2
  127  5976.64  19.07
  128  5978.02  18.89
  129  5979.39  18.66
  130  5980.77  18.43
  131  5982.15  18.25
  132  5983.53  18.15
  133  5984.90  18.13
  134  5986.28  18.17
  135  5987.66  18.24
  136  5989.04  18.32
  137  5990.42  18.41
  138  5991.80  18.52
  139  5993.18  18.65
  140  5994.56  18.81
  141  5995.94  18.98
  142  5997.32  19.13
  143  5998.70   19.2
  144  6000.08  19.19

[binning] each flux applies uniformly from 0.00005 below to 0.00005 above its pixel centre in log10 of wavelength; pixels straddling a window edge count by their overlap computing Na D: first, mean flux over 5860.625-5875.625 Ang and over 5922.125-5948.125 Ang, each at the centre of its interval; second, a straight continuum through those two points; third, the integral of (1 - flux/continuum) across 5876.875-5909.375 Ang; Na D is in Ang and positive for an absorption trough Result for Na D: 2.1 Ang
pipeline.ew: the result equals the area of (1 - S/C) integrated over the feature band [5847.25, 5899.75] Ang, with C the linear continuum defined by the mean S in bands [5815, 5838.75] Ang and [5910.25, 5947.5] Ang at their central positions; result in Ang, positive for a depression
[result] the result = 3.9 Ang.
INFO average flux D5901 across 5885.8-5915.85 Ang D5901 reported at 17.4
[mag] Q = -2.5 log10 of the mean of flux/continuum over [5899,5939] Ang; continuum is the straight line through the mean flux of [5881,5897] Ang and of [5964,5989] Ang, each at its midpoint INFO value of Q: -0.083 mag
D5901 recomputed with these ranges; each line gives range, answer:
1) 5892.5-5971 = 18.8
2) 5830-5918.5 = 18.5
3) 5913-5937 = 19.1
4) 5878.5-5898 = 17.1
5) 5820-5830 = 19.9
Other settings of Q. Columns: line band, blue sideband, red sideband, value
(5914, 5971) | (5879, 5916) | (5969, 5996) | -0.06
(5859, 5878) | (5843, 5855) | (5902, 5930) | 0.05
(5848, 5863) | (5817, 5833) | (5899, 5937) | 0.06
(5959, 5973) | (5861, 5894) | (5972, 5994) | -0.04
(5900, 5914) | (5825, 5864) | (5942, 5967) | 0.04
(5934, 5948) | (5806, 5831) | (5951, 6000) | -0.04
